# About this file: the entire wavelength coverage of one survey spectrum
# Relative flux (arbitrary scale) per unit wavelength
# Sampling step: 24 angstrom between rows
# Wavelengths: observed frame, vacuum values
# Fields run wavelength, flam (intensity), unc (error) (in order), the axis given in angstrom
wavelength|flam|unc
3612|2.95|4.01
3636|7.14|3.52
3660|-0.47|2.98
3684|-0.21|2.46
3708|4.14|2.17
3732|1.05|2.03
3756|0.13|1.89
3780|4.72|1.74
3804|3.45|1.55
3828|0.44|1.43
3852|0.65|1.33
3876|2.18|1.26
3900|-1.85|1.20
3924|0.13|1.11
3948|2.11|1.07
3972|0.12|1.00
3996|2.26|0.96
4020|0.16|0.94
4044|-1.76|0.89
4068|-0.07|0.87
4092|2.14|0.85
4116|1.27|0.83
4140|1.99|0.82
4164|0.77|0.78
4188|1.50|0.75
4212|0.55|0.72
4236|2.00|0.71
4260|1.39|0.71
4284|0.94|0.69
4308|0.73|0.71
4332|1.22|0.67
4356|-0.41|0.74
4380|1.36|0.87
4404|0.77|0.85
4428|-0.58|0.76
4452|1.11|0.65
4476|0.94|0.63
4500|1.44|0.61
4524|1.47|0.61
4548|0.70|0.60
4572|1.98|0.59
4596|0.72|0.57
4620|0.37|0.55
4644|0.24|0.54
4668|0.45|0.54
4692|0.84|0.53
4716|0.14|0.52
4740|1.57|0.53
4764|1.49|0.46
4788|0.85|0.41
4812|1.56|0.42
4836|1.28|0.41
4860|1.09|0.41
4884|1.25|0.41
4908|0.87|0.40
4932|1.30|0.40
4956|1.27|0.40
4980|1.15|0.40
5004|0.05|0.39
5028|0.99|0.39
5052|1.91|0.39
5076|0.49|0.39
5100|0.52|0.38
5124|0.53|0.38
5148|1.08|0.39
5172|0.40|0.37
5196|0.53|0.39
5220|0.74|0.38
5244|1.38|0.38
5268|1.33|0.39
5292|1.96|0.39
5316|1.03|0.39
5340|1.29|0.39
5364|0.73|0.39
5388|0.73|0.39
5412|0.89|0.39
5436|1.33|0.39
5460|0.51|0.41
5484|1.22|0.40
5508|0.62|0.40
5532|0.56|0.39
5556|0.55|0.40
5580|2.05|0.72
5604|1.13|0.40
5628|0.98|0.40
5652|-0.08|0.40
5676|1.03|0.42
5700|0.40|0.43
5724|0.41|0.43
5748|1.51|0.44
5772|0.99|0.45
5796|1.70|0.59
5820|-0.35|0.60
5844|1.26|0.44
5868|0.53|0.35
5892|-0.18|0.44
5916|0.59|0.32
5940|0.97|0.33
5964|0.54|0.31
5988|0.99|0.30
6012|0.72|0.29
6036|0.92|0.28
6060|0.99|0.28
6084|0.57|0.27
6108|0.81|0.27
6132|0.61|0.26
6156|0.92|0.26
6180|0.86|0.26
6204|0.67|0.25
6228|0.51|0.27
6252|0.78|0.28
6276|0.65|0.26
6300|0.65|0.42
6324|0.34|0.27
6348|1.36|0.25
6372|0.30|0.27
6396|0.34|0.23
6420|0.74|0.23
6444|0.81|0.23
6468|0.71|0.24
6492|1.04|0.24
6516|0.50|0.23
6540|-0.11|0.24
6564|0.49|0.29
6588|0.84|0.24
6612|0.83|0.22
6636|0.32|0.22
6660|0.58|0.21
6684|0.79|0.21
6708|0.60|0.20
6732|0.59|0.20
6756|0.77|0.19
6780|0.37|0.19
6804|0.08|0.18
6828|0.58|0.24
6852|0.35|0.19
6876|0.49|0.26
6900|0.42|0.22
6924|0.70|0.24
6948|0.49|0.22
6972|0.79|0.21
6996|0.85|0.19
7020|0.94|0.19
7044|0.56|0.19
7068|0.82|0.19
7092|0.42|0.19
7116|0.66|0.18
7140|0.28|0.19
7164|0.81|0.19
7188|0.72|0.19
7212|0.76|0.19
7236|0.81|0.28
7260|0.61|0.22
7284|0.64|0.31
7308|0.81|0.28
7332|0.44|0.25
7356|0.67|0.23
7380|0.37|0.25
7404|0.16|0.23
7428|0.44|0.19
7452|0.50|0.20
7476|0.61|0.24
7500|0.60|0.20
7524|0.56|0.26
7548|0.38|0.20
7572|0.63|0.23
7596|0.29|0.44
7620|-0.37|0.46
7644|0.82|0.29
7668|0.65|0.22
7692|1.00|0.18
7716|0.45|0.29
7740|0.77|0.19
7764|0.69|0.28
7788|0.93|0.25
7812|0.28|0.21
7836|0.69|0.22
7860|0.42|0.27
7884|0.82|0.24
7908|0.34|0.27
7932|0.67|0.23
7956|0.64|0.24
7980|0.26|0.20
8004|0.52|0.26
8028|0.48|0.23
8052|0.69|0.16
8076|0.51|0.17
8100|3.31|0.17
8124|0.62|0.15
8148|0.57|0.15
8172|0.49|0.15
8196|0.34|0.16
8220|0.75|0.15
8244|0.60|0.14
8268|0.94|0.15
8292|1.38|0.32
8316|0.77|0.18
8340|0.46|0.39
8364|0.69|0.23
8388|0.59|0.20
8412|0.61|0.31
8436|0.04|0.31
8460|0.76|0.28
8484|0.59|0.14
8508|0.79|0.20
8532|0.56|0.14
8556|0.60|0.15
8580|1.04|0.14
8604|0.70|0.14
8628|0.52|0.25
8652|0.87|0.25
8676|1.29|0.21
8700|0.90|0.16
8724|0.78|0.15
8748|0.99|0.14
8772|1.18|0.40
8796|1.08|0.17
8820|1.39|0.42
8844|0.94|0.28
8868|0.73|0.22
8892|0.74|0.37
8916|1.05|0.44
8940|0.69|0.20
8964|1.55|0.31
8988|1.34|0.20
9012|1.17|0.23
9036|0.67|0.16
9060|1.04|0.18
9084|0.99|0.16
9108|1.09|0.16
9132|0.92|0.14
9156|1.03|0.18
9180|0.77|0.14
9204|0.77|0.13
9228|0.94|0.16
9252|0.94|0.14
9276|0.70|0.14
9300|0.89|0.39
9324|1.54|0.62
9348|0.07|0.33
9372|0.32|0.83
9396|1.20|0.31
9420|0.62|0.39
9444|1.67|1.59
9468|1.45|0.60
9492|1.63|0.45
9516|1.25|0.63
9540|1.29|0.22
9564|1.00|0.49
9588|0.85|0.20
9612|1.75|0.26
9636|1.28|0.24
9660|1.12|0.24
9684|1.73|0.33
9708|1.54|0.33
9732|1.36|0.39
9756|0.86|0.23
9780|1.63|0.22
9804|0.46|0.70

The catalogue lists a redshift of 1.172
